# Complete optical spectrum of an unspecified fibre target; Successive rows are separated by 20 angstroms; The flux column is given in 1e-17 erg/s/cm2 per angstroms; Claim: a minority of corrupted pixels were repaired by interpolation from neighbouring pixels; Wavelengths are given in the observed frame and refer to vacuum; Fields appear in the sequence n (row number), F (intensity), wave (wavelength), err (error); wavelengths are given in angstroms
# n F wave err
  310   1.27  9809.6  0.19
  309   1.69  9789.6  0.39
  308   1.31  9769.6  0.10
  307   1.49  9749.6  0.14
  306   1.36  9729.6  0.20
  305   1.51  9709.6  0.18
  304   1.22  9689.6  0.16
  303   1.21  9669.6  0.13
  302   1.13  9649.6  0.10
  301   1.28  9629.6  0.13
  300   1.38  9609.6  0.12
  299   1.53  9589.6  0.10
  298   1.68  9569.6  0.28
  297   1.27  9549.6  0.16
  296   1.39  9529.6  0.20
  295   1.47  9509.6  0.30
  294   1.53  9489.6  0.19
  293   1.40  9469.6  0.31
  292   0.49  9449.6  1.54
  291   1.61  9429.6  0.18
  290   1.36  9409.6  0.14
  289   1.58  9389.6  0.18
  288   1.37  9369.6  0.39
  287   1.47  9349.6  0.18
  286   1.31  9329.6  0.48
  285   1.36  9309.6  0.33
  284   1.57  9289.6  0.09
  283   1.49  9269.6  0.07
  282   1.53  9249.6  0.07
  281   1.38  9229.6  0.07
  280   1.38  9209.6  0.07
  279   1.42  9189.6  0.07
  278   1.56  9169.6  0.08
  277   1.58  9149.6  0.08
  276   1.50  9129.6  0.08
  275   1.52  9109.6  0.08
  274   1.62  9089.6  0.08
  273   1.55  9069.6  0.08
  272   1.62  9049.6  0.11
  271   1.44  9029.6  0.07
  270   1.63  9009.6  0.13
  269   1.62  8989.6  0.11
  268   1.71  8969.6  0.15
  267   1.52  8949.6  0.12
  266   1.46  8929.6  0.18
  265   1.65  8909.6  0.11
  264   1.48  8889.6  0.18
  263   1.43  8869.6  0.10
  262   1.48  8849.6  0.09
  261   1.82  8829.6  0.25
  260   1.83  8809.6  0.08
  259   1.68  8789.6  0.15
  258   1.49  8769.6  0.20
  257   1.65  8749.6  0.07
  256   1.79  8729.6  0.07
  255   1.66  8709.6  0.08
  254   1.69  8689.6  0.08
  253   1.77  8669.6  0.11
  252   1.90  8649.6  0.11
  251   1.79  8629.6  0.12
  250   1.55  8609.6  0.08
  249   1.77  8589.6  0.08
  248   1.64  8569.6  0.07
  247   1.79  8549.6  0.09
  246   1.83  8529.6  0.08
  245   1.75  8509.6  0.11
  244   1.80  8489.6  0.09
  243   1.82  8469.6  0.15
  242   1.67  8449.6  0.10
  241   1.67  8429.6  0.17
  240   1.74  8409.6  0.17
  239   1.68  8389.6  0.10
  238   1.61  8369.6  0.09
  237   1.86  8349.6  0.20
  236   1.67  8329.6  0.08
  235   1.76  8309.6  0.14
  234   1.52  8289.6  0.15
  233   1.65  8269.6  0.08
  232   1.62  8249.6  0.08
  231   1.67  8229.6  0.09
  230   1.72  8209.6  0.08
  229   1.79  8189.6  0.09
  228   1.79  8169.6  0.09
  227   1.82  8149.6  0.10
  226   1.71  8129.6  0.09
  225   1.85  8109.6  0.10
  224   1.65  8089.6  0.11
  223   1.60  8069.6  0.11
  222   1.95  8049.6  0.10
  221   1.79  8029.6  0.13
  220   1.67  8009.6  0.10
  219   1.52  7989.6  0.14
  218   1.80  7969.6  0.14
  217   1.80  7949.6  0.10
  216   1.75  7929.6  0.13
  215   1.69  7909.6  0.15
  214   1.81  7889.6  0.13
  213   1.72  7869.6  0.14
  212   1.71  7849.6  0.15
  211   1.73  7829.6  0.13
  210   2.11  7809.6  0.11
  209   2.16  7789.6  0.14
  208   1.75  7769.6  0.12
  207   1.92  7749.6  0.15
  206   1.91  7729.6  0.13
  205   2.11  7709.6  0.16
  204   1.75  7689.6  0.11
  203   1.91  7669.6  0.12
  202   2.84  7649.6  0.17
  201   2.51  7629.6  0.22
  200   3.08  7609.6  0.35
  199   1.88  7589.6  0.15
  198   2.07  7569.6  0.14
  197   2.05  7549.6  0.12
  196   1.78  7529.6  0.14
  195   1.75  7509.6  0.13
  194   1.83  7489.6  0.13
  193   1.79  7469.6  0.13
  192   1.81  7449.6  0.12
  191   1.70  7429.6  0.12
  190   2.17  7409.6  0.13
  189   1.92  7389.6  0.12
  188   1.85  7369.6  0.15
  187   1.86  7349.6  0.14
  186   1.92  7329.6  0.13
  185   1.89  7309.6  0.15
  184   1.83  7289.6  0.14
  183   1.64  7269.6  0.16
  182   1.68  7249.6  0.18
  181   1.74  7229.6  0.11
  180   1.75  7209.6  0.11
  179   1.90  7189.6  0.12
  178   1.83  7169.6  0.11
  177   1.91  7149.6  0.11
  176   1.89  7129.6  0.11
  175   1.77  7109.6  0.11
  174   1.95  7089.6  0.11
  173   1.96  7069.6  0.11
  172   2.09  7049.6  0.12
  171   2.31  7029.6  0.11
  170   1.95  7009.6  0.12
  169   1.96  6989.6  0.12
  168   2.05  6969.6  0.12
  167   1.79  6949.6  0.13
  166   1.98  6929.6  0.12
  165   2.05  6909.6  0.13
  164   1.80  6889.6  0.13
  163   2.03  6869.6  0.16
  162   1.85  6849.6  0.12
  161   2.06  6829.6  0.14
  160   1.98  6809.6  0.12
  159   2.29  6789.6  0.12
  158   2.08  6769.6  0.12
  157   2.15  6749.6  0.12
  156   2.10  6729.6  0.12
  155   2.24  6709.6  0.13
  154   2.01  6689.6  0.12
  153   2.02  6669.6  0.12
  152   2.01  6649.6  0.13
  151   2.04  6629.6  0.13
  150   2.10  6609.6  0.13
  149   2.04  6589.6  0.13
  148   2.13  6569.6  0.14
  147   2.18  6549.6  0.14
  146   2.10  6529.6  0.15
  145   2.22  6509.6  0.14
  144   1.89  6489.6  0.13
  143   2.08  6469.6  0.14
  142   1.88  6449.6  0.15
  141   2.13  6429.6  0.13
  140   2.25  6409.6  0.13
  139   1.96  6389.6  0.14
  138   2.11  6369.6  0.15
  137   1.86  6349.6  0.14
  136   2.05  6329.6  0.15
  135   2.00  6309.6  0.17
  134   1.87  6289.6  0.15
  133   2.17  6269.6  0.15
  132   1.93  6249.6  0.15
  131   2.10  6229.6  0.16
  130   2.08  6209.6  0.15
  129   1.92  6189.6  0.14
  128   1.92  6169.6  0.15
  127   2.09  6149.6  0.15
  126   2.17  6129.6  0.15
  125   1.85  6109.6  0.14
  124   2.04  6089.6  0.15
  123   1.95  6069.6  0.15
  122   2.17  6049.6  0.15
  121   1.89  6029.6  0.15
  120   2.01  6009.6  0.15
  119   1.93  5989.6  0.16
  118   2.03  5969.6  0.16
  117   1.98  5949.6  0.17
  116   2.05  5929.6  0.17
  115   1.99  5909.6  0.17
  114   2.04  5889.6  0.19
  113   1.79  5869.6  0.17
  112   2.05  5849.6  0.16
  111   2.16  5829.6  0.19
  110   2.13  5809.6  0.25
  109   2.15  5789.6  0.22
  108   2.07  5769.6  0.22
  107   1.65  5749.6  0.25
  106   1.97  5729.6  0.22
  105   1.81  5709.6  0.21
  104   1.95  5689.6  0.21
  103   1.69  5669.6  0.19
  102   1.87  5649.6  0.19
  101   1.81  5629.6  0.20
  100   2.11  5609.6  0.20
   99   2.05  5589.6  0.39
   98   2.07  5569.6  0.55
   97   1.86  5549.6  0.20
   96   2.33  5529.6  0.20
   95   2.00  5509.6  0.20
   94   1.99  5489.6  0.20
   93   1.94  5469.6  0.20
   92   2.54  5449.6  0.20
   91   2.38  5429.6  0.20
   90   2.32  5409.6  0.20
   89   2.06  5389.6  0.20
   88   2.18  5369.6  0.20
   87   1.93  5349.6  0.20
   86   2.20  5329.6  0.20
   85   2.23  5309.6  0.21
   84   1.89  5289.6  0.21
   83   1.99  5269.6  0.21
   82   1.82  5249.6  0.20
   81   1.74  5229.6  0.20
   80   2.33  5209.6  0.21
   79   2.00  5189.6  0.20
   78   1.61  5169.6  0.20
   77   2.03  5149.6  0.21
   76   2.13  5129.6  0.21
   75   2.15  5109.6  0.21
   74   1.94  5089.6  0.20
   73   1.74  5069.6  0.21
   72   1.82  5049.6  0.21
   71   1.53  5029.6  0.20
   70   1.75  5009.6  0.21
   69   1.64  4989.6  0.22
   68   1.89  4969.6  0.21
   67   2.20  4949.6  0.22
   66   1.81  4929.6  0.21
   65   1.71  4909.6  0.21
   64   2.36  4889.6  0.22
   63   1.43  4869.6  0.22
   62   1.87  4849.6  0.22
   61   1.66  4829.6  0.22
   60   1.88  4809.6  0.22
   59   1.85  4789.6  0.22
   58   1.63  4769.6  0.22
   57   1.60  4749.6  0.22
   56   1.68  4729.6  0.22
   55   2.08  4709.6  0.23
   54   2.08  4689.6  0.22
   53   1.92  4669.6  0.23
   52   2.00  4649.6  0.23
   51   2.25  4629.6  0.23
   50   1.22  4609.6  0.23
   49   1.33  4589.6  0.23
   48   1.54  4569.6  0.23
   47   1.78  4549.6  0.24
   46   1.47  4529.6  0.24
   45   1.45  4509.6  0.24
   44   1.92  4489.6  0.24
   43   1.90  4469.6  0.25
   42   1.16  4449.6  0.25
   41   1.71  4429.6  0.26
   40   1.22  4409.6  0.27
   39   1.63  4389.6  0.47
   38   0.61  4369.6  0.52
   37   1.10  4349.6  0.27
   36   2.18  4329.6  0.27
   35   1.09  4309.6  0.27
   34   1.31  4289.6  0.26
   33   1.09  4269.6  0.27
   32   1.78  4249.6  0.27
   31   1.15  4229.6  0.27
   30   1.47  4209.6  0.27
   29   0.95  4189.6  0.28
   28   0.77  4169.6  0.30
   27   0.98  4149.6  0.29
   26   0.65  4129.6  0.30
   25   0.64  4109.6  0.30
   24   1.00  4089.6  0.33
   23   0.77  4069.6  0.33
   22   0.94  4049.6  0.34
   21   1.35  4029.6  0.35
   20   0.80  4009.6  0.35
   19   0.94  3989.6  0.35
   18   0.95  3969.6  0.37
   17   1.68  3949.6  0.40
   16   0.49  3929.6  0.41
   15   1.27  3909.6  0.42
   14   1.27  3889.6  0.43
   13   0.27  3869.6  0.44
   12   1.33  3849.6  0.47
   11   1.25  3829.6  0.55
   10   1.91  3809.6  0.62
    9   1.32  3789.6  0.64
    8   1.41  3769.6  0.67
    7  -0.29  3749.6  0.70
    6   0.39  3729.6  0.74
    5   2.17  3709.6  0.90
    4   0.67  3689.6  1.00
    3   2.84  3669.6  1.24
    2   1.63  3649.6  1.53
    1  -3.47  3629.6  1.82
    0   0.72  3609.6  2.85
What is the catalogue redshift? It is 0.16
